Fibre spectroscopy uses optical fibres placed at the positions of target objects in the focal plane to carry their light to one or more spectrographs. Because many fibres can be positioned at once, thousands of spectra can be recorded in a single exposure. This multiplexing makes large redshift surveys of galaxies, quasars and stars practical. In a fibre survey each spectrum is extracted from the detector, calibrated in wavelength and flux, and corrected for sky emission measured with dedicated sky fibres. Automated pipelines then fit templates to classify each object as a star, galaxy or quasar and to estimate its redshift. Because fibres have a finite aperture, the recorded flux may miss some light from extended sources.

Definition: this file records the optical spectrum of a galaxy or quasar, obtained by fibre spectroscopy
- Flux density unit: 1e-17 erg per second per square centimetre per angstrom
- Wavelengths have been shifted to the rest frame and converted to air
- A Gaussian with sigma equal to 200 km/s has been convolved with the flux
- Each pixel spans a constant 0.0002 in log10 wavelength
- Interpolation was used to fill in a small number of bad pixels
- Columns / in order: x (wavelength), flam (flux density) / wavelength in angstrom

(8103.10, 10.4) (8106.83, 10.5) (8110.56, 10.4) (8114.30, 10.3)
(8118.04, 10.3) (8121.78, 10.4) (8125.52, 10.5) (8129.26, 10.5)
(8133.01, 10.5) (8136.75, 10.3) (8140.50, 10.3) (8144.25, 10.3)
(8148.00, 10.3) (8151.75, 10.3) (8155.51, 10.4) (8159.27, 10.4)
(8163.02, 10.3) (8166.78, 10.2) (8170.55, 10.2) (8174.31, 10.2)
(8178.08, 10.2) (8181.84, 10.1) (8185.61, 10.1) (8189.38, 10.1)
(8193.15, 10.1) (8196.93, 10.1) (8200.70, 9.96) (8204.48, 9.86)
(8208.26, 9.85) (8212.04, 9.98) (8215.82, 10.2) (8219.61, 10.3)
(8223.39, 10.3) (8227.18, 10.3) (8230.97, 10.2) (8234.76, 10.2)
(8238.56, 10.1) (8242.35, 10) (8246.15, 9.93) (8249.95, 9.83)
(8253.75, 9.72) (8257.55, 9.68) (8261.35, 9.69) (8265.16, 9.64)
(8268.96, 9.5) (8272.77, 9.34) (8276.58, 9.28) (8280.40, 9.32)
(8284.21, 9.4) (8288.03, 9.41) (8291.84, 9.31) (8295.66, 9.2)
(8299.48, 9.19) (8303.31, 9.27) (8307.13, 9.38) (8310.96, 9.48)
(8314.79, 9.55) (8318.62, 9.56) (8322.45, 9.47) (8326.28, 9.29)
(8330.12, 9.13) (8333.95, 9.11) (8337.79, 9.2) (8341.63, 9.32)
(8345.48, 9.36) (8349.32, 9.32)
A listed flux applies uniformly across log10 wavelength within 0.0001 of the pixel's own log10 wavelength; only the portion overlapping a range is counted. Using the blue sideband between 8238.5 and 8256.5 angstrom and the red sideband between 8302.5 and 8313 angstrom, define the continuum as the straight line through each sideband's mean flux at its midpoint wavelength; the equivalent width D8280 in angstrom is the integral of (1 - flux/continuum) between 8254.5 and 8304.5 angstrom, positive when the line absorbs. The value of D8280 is 1.10 angstrom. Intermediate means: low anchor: 9.89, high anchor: 9.39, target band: 9.41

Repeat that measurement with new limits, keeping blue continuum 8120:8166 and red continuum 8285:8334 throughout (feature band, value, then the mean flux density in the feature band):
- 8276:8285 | 0.18 angstrom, 9.33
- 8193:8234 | -0.71 angstrom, 10.1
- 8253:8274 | 0.07 angstrom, 9.6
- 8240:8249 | -0.20 angstrom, 9.96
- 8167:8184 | -0.01 angstrom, 10.2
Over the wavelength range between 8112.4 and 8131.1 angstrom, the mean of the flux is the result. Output 10.4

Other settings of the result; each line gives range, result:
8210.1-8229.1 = 10.2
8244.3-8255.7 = 9.83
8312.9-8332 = 9.4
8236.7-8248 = 10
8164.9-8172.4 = 10.2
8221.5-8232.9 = 10.3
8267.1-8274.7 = 9.42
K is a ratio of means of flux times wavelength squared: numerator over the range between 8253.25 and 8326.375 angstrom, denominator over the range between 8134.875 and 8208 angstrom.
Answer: 0.95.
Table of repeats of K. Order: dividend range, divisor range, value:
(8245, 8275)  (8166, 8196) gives 0.97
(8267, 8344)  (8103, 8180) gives 0.94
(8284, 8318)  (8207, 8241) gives 0.94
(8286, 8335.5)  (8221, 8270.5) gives 0.95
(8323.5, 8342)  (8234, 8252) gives 0.94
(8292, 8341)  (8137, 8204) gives 0.95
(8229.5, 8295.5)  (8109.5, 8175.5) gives 0.96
